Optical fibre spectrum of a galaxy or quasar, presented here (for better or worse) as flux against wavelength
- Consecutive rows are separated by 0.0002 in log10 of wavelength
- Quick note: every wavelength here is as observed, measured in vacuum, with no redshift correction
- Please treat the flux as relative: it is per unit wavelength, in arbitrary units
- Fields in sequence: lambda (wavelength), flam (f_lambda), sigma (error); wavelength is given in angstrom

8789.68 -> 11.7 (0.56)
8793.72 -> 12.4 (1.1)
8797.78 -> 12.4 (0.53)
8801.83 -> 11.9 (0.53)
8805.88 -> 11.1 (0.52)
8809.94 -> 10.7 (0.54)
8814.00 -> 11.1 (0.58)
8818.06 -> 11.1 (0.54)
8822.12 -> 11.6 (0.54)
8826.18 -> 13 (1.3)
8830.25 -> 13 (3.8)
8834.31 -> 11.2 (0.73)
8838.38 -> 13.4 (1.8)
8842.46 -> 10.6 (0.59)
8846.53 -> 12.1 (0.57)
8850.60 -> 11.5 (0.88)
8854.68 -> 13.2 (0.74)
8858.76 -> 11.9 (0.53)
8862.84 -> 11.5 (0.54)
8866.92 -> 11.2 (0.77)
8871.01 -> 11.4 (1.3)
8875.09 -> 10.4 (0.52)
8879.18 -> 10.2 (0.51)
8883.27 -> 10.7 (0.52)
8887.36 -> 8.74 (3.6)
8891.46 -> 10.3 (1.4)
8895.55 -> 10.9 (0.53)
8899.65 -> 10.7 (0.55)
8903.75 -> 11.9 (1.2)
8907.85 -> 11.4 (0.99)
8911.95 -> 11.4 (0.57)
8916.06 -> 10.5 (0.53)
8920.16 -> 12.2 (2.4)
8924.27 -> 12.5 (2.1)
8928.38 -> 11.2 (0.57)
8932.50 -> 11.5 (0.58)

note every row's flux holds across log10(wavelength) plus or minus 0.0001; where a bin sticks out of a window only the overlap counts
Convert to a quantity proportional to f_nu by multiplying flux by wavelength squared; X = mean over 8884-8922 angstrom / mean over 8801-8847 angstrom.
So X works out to 0.95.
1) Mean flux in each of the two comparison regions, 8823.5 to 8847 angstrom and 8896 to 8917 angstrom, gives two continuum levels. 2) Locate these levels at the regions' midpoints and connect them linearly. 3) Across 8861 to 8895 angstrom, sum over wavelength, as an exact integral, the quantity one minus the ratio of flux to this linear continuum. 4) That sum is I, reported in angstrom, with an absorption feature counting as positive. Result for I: 3.0 angstrom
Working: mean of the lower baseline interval 12.2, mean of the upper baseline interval 11.2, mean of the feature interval 10.6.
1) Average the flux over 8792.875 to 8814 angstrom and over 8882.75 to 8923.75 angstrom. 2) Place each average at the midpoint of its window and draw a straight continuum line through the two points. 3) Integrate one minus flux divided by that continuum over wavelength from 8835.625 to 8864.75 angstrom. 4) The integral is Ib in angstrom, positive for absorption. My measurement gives -1.9 angstrom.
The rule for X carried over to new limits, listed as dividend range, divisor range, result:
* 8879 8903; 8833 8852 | 0.89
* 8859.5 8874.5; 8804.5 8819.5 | 1.04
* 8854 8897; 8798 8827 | 0.96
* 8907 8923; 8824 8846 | 0.95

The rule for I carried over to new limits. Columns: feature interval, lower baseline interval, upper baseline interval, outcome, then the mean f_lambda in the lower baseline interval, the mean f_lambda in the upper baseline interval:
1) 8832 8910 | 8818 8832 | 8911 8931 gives 4.76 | 12.3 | 11.6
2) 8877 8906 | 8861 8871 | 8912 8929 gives 2.47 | 11.4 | 11.6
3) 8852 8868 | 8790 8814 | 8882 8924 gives -1.04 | 11.6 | 10.9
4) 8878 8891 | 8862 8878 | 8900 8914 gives 1.51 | 11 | 11.5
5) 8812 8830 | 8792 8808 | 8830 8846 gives 0.17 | 11.9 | 11.9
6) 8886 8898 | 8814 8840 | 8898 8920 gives 1.44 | 12.1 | 11.3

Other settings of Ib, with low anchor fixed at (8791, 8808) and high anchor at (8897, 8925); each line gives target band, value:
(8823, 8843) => -0.9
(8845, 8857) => -0.6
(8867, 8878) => 0.7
